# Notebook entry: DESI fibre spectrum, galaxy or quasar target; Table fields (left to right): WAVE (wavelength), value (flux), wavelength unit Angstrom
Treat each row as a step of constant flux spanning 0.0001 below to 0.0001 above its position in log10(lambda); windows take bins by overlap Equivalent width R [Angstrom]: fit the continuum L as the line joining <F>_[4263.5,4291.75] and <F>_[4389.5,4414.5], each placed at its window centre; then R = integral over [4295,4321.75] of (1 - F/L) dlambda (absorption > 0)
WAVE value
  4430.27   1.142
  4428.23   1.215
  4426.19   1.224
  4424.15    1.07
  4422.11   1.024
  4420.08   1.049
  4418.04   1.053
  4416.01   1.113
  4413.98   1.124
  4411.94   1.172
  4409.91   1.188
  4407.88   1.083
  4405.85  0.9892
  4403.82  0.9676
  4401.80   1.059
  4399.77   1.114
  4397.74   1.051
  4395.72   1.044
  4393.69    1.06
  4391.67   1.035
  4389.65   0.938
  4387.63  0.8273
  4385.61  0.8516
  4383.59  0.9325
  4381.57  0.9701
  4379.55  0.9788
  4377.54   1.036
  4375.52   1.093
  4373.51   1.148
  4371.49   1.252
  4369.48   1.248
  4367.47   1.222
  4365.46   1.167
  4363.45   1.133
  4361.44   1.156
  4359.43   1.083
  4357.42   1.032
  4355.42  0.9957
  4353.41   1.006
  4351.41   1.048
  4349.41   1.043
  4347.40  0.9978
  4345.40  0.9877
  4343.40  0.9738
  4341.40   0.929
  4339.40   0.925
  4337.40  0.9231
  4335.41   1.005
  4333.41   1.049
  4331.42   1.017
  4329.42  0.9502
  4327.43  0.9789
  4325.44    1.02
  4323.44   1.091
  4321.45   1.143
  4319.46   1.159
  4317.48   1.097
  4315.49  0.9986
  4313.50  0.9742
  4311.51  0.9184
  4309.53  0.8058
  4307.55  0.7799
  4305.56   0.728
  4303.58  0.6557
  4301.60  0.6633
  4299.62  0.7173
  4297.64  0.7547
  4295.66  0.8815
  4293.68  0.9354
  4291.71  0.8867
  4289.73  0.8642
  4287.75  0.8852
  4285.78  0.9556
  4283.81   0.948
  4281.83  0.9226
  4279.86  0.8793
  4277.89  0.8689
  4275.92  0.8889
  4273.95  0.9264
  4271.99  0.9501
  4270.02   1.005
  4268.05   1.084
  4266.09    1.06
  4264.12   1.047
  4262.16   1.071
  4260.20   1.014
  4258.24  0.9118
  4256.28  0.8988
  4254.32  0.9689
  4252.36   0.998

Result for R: 2.9 Angstrom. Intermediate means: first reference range 0.945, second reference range 1.07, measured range 0.87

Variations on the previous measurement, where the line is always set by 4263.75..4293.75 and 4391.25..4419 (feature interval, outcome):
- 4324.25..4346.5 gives 0.5 Angstrom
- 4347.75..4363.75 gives -0.5 Angstrom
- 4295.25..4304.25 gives 2.2 Angstrom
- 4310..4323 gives -0.8 Angstrom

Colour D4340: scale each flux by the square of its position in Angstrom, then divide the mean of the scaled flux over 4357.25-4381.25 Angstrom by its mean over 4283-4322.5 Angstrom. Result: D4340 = 1.31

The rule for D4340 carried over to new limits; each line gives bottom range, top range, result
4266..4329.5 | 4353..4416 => 1.21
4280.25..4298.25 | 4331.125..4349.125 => 1.12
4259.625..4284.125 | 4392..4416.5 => 1.18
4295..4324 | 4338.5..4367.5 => 1.19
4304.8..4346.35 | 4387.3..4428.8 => 1.14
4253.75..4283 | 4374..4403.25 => 1.10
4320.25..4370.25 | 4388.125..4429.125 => 1.06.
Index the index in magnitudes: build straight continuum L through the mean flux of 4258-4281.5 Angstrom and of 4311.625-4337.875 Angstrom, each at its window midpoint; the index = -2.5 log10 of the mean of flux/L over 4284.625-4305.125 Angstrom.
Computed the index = 0.217 mag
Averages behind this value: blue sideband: 0.976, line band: 0.819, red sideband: 1.03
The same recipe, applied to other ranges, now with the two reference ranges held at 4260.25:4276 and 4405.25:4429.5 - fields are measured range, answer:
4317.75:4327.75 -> -0.04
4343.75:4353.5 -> 0.05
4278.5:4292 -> 0.13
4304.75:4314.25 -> 0.23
